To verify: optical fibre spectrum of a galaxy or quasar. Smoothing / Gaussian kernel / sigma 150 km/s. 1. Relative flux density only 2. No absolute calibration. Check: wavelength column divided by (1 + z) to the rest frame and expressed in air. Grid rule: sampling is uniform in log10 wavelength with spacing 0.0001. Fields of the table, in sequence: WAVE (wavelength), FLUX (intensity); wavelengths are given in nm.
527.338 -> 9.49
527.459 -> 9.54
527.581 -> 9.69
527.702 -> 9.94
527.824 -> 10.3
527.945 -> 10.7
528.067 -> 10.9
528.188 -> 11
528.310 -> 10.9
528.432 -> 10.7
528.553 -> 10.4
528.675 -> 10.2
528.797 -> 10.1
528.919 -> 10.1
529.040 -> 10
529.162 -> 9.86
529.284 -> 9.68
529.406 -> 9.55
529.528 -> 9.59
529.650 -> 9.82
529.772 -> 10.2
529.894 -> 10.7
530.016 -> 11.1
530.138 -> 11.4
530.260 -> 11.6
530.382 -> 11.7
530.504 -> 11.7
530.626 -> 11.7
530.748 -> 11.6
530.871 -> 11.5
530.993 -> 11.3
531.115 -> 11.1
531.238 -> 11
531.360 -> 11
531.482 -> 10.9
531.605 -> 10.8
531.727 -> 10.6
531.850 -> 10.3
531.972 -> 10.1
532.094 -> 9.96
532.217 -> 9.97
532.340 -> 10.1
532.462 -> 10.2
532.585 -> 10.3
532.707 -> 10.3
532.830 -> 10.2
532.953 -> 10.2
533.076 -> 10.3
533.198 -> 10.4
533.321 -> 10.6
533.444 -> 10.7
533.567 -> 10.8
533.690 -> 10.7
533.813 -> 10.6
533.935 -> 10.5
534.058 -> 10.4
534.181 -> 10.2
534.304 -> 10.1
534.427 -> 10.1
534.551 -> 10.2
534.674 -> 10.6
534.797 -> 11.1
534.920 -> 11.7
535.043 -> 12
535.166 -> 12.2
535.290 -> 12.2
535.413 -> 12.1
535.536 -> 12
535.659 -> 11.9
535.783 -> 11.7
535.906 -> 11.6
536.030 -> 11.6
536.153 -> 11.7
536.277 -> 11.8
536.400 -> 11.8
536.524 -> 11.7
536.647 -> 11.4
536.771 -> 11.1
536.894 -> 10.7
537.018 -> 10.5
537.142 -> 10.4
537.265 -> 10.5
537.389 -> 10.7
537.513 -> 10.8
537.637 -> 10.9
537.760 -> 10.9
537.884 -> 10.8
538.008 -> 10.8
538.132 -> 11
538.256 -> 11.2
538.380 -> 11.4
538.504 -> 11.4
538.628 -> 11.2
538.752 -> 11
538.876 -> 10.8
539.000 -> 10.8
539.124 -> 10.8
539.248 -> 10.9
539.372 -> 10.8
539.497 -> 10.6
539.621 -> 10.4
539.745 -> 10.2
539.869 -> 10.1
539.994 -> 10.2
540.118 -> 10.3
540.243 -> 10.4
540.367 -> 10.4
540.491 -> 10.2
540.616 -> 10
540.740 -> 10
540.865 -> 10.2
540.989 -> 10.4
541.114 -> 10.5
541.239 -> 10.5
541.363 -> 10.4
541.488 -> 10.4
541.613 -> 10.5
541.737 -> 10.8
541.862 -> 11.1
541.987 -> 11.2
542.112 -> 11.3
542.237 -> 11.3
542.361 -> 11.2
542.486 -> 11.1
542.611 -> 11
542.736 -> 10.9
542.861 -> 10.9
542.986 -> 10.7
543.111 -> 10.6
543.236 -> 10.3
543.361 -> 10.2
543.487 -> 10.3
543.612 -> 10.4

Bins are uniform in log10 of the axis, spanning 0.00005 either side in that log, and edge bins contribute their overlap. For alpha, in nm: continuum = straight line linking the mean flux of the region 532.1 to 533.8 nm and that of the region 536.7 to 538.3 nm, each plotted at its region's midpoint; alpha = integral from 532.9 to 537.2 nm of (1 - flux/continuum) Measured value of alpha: -0.21 nm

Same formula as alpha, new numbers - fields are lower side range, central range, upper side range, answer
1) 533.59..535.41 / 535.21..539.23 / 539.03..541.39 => -0.205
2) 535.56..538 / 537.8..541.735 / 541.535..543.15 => 0.166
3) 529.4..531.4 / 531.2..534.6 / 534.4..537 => 0.250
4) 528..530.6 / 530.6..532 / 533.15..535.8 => -0.034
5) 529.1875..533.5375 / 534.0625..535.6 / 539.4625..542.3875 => -0.086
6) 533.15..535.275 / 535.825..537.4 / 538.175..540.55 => -0.069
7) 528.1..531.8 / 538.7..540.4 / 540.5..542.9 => 0.026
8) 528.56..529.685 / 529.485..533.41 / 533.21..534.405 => -0.197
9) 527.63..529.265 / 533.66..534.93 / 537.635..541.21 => 0.000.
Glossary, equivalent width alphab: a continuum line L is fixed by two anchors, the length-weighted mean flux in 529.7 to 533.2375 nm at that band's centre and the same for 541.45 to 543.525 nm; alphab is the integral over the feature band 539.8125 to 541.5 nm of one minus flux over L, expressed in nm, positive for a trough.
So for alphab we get 0.08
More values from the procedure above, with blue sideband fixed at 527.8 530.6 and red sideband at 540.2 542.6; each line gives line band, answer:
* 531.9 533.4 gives 0.05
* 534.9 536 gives -0.14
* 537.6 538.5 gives -0.04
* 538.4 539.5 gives -0.03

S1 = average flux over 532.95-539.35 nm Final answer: 11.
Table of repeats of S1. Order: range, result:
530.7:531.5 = 11.2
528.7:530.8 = 10.6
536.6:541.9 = 10.7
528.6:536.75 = 10.8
